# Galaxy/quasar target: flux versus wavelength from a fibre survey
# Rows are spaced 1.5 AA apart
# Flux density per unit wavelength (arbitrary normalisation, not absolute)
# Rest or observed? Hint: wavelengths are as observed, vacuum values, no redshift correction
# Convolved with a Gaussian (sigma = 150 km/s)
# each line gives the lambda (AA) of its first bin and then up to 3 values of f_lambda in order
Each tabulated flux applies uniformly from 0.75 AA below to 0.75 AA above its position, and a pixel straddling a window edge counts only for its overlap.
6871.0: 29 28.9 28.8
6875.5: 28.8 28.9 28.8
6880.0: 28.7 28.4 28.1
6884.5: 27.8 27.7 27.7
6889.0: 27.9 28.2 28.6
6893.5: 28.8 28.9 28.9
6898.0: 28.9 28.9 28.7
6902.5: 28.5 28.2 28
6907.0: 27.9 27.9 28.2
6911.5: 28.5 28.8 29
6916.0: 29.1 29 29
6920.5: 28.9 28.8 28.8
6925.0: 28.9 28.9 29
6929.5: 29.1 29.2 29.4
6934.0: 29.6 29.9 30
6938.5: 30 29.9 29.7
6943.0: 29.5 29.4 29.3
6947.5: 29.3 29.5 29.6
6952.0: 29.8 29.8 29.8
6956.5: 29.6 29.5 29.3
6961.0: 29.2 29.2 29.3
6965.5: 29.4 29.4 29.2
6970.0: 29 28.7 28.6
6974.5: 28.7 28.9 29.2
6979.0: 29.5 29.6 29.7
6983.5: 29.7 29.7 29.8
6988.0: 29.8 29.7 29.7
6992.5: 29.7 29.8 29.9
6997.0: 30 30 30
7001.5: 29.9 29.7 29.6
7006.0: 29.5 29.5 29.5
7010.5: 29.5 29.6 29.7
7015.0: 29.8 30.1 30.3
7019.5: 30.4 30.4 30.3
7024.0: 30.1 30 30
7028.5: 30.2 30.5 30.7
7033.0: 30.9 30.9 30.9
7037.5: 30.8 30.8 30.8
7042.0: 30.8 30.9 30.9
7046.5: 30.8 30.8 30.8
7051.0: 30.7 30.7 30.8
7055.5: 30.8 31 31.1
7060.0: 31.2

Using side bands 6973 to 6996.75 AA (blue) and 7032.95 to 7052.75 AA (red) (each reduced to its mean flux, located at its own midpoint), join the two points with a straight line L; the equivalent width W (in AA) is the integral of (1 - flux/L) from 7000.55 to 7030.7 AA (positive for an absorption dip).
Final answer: 0.3 AA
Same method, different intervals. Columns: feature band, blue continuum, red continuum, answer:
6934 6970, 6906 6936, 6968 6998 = -0.5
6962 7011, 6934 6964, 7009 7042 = 0.7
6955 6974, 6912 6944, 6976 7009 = 0.2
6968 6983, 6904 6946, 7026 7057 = 0.3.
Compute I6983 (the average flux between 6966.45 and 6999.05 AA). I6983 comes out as 29.5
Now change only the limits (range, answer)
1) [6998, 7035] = 30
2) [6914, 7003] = 29.4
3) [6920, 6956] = 29.4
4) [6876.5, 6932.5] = 28.6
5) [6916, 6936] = 29.1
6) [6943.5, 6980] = 29.3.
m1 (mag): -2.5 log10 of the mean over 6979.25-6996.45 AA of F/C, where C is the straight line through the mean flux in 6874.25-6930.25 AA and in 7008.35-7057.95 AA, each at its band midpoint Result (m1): 0.00 mag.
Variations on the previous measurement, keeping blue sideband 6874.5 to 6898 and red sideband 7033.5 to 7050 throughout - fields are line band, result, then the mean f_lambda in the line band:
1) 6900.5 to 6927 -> 0.01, 28.6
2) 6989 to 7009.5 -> 0.02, 29.8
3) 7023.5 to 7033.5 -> 0.01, 30.3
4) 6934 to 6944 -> -0.02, 29.8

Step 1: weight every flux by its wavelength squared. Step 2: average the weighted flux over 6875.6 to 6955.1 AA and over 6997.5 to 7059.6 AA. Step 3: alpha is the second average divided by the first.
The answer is 1.09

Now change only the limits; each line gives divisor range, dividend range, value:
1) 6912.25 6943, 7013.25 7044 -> 1.07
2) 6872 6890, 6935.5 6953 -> 1.06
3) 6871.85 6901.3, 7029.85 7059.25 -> 1.13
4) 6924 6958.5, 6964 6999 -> 1.01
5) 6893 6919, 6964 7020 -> 1.06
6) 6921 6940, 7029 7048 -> 1.08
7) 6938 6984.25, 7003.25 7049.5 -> 1.05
